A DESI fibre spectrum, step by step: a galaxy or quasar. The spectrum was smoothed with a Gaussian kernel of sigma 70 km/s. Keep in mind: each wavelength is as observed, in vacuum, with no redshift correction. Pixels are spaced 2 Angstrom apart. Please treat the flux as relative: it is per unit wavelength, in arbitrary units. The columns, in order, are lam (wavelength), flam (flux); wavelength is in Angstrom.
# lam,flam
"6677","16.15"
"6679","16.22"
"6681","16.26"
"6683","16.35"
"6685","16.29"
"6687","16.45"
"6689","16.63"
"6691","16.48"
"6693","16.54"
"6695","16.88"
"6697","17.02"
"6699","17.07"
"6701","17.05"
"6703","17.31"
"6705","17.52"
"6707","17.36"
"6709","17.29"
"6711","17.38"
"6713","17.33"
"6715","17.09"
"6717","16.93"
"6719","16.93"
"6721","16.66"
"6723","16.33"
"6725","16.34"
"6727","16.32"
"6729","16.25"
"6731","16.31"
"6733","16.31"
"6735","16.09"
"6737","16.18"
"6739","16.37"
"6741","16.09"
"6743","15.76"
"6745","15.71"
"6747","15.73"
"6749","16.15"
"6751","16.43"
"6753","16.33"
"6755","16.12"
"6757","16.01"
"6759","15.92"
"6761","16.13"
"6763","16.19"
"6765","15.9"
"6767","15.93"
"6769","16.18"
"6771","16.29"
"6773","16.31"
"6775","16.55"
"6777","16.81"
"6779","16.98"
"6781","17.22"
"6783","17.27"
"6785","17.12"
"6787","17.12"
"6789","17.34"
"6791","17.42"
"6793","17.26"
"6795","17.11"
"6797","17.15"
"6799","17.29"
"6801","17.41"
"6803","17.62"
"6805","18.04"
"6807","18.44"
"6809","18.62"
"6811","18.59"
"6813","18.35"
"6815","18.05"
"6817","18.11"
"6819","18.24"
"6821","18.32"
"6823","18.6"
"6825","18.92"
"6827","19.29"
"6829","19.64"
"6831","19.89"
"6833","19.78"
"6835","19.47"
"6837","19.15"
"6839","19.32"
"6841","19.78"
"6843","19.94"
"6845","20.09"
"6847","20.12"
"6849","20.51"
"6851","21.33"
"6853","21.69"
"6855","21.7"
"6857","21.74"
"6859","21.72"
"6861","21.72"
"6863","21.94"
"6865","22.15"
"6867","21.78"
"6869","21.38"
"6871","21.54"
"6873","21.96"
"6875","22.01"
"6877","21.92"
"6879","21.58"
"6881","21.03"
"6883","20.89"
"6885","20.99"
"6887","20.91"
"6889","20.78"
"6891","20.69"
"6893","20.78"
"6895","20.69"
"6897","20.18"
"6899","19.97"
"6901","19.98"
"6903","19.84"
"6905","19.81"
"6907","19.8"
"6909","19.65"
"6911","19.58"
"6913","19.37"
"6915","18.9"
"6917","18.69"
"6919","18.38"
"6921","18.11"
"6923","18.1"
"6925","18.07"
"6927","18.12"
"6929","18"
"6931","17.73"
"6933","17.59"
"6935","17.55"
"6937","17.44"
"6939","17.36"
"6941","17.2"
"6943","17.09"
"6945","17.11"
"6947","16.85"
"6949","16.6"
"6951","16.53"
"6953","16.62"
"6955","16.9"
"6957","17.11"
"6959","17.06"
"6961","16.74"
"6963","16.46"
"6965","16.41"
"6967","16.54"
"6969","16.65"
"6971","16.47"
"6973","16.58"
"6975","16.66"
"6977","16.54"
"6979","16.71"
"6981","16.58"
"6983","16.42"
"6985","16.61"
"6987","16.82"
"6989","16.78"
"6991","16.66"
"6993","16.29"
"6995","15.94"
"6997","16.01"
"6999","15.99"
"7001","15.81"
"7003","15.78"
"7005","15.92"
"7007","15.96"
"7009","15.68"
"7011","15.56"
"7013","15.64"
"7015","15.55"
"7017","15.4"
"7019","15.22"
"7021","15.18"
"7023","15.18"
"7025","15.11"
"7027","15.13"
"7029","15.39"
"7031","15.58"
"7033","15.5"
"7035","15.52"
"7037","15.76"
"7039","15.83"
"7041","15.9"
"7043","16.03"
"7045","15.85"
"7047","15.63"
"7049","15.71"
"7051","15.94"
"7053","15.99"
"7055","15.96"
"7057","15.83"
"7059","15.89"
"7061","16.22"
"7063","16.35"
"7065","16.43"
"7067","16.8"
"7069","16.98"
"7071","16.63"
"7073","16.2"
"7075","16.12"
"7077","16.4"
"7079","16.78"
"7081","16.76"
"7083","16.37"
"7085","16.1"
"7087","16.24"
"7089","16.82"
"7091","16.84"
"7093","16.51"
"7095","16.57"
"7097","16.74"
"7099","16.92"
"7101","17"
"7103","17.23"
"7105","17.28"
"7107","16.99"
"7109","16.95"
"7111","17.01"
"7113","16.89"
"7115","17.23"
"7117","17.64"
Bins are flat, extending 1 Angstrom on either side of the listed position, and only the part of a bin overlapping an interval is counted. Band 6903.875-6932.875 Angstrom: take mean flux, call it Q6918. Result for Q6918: 18.7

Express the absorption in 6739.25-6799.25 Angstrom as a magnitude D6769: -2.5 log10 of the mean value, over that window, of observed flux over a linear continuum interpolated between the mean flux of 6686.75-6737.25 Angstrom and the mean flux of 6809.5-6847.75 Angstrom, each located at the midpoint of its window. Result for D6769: 0.09 mag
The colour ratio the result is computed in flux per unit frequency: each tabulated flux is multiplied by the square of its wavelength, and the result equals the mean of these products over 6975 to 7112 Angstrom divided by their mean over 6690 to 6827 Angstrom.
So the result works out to 1.04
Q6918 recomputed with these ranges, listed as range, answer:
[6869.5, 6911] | 20.7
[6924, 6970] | 17.1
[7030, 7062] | 15.8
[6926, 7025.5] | 16.5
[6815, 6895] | 20.5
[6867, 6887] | 21.5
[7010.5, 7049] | 15.5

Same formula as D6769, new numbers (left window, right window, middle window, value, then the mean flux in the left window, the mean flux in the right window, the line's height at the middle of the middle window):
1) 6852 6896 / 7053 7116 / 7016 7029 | 0.184 mag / 21.4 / 16.6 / 18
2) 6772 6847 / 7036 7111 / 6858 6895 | -0.204 mag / 18.2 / 16.4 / 17.7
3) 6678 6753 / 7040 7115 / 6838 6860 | -0.245 mag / 16.6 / 16.5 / 16.5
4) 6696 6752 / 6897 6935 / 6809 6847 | -0.074 mag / 16.6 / 18.9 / 17.8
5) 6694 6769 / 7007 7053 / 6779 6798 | -0.057 mag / 16.5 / 15.6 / 16.3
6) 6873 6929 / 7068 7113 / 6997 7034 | 0.159 mag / 20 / 16.7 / 18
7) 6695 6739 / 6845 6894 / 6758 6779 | 0.131 mag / 16.8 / 21.3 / 18.3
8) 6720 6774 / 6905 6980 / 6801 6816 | -0.100 mag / 16.2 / 17.5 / 16.6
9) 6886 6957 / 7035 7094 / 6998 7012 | 0.091 mag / 18.6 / 16.2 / 17.2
